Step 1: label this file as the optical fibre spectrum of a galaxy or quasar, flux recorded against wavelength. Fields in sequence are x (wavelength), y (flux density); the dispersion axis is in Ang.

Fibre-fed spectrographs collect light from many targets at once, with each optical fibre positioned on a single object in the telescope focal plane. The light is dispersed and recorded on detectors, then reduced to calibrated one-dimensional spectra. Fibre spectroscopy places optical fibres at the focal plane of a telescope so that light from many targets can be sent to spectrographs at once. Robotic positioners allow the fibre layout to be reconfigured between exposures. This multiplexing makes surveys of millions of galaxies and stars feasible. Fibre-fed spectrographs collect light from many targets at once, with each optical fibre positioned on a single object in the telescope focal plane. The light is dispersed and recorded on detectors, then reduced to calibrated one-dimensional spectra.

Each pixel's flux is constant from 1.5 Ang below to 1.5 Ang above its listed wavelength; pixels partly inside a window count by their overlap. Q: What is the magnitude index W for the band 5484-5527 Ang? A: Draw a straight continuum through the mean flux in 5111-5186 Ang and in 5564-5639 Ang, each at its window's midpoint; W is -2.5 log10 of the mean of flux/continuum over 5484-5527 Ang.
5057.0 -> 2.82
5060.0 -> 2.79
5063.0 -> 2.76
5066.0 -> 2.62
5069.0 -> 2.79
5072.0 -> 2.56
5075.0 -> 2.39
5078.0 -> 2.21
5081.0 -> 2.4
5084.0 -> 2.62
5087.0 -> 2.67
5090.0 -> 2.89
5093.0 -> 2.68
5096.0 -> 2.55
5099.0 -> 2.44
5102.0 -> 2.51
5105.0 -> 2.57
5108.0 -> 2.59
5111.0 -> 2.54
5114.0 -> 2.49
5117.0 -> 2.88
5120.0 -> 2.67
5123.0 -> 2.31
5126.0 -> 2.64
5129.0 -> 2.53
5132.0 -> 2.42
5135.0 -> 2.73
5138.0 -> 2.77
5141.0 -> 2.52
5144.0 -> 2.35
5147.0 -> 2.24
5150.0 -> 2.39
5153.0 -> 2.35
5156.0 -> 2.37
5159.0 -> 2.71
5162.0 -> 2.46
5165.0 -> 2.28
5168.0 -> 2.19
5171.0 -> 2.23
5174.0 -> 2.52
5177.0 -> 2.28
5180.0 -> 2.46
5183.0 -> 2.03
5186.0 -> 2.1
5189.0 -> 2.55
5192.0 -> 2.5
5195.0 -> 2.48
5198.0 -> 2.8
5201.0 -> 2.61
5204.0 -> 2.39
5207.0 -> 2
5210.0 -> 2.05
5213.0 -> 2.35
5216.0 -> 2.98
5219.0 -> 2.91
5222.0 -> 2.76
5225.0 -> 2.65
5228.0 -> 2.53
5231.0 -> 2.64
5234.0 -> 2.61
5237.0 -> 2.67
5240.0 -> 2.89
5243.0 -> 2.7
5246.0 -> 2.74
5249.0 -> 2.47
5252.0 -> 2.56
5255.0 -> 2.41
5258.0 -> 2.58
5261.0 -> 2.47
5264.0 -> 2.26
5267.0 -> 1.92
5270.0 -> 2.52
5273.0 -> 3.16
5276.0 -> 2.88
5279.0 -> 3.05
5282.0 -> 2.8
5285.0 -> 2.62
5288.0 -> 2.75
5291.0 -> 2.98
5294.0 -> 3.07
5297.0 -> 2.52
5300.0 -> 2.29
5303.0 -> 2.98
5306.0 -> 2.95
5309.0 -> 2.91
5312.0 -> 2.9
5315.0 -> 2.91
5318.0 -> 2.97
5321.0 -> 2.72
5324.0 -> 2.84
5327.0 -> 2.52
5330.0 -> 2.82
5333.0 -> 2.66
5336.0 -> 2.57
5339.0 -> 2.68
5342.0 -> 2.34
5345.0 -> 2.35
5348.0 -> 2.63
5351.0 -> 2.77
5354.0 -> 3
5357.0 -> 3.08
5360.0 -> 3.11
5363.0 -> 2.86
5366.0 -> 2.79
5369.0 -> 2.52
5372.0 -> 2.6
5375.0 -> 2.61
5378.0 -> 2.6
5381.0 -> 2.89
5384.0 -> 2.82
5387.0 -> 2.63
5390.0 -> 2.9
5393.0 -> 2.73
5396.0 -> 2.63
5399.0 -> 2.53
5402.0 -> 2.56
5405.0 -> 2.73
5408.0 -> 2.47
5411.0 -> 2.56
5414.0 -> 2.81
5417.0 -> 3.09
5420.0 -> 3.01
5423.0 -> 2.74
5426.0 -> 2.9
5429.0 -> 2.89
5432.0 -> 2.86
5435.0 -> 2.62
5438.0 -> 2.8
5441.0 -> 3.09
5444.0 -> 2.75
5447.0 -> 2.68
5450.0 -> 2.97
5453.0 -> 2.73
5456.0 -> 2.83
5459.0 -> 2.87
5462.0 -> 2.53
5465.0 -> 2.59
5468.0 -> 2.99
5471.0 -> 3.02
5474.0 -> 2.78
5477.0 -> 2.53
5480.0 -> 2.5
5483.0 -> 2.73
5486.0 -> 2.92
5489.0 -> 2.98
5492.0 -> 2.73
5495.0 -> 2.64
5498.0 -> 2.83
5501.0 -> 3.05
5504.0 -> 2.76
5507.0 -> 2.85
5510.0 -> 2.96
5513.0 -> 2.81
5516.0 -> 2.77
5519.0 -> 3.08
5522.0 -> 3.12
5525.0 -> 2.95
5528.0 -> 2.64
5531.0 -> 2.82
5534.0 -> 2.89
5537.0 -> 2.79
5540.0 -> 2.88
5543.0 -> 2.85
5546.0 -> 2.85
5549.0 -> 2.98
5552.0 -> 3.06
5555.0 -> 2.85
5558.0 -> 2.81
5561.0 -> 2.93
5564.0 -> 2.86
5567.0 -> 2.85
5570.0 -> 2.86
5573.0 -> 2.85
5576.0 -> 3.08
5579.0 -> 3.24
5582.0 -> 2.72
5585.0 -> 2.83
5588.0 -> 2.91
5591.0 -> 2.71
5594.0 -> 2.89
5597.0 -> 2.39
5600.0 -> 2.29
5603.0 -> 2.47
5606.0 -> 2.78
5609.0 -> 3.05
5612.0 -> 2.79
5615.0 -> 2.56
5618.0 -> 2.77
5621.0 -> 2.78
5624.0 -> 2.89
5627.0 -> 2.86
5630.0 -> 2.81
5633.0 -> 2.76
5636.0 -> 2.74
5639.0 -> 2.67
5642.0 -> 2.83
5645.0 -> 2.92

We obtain -0.07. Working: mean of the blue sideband 2.45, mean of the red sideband 2.79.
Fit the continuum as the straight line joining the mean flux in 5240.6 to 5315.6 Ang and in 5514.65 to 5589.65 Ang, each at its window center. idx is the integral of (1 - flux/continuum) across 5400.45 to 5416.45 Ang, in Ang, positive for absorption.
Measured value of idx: 0.8 Ang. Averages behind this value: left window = 2.7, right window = 2.9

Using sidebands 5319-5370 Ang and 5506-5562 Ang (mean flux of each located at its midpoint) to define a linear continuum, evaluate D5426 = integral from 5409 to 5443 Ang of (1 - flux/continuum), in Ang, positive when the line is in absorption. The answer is -0.6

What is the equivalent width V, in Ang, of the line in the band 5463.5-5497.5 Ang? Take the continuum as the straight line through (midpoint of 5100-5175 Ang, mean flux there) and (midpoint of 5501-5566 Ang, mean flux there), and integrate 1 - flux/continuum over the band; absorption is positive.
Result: 0.8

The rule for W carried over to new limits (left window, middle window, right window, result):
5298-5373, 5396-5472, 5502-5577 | 0.01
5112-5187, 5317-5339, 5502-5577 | -0.03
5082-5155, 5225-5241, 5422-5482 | -0.01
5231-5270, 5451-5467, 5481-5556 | 0.03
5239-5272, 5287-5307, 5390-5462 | -0.09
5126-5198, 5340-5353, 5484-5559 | 0.05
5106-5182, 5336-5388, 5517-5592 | -0.01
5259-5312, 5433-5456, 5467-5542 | 0.00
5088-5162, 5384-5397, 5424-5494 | 0.00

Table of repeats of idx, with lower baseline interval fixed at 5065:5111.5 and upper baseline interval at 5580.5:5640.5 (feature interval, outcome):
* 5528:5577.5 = -3.0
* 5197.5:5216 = 1.5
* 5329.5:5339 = -0.1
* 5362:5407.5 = -0.4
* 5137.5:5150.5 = 0.7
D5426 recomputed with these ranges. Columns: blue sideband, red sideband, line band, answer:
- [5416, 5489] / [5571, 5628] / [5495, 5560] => -2.0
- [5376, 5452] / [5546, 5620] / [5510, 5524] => -0.8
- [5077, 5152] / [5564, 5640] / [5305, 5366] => -2.9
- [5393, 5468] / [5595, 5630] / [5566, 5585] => -1.5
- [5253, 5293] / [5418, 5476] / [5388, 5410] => 1.0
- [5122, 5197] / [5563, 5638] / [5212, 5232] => -1.8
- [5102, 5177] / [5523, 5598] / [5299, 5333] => -2.0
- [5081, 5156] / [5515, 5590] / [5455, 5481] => 0.8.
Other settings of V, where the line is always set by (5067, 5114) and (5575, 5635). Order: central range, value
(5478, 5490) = -0.2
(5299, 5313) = -0.9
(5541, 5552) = -0.7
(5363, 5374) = 0.0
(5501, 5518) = -0.8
